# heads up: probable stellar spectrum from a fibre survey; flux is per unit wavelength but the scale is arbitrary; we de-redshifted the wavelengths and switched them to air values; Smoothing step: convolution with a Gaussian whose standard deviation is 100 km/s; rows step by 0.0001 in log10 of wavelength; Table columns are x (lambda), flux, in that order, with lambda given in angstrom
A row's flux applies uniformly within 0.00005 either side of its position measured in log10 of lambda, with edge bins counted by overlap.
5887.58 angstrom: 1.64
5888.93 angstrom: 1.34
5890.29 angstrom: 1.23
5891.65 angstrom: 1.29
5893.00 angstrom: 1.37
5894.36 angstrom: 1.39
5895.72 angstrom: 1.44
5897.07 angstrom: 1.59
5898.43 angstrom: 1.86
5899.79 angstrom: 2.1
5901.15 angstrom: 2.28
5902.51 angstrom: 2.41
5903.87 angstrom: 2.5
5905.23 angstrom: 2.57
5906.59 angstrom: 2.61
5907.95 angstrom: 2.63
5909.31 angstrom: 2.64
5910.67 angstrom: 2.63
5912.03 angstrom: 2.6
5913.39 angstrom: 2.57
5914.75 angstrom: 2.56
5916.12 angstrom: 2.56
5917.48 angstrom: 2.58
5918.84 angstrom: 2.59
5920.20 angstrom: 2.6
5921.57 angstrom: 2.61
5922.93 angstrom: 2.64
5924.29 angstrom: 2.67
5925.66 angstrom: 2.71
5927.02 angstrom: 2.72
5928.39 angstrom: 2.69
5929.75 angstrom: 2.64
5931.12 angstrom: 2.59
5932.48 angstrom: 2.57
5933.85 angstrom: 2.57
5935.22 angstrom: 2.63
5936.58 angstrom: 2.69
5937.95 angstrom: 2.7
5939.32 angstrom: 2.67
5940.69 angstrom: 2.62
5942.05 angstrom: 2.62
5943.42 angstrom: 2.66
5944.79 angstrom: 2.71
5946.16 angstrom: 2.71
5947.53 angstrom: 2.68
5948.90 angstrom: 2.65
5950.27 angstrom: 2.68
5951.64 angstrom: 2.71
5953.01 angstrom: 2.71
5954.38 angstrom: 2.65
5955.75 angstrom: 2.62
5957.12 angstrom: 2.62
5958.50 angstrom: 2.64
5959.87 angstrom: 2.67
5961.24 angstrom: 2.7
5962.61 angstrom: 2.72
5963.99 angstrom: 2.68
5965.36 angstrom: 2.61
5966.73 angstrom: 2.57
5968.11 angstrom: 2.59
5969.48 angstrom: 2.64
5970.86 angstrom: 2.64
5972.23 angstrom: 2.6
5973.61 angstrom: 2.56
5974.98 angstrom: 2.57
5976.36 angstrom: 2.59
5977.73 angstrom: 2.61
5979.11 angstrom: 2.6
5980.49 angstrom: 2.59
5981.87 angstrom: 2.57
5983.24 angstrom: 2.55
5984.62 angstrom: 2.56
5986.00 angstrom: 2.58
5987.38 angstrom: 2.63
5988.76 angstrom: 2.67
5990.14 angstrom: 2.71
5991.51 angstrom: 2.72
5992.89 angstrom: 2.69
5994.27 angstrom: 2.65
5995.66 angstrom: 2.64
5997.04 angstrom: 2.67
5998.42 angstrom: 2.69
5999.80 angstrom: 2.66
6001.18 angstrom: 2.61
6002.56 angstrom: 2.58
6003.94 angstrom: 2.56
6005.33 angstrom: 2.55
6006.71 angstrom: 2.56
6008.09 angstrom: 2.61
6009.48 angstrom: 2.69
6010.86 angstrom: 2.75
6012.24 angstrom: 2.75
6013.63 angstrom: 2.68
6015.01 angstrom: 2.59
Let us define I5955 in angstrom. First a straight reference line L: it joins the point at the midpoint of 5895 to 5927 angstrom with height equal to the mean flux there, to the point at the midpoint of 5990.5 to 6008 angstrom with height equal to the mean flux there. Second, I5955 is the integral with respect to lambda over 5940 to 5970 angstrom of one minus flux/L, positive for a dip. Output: -1.45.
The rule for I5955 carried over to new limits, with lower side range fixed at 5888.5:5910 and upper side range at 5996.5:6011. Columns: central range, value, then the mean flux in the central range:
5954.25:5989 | -2.8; 2.61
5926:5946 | -4.2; 2.65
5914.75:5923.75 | -2.2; 2.6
